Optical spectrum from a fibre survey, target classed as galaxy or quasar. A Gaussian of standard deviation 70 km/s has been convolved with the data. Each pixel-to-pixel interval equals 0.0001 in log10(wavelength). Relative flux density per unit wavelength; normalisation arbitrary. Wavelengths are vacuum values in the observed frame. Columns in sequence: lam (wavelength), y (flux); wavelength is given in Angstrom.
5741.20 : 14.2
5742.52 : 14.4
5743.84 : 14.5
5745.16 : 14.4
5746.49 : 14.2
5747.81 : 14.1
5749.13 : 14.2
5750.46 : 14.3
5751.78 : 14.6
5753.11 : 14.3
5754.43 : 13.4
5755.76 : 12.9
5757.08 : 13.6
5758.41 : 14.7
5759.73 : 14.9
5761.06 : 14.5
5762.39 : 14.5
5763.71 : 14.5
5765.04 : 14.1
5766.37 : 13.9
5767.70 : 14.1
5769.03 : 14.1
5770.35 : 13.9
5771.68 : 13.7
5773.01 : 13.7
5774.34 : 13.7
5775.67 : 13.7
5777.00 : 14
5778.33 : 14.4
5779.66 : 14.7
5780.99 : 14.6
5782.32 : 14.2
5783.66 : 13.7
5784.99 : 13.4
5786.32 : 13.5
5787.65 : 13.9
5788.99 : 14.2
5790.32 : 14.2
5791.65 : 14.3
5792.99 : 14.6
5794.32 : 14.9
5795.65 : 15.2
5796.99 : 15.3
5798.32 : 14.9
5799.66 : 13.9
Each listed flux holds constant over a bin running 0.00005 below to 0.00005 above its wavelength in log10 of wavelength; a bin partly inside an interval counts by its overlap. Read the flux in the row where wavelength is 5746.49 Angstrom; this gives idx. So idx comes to 14.2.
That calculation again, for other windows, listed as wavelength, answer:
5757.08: 13.6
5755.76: 12.9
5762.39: 14.5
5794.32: 14.9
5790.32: 14.2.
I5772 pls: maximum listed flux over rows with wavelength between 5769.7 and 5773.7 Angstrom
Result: 13.9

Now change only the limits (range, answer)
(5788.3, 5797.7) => 15.3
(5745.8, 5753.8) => 14.6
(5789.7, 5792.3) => 14.3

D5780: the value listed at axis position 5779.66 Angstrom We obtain 14.7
